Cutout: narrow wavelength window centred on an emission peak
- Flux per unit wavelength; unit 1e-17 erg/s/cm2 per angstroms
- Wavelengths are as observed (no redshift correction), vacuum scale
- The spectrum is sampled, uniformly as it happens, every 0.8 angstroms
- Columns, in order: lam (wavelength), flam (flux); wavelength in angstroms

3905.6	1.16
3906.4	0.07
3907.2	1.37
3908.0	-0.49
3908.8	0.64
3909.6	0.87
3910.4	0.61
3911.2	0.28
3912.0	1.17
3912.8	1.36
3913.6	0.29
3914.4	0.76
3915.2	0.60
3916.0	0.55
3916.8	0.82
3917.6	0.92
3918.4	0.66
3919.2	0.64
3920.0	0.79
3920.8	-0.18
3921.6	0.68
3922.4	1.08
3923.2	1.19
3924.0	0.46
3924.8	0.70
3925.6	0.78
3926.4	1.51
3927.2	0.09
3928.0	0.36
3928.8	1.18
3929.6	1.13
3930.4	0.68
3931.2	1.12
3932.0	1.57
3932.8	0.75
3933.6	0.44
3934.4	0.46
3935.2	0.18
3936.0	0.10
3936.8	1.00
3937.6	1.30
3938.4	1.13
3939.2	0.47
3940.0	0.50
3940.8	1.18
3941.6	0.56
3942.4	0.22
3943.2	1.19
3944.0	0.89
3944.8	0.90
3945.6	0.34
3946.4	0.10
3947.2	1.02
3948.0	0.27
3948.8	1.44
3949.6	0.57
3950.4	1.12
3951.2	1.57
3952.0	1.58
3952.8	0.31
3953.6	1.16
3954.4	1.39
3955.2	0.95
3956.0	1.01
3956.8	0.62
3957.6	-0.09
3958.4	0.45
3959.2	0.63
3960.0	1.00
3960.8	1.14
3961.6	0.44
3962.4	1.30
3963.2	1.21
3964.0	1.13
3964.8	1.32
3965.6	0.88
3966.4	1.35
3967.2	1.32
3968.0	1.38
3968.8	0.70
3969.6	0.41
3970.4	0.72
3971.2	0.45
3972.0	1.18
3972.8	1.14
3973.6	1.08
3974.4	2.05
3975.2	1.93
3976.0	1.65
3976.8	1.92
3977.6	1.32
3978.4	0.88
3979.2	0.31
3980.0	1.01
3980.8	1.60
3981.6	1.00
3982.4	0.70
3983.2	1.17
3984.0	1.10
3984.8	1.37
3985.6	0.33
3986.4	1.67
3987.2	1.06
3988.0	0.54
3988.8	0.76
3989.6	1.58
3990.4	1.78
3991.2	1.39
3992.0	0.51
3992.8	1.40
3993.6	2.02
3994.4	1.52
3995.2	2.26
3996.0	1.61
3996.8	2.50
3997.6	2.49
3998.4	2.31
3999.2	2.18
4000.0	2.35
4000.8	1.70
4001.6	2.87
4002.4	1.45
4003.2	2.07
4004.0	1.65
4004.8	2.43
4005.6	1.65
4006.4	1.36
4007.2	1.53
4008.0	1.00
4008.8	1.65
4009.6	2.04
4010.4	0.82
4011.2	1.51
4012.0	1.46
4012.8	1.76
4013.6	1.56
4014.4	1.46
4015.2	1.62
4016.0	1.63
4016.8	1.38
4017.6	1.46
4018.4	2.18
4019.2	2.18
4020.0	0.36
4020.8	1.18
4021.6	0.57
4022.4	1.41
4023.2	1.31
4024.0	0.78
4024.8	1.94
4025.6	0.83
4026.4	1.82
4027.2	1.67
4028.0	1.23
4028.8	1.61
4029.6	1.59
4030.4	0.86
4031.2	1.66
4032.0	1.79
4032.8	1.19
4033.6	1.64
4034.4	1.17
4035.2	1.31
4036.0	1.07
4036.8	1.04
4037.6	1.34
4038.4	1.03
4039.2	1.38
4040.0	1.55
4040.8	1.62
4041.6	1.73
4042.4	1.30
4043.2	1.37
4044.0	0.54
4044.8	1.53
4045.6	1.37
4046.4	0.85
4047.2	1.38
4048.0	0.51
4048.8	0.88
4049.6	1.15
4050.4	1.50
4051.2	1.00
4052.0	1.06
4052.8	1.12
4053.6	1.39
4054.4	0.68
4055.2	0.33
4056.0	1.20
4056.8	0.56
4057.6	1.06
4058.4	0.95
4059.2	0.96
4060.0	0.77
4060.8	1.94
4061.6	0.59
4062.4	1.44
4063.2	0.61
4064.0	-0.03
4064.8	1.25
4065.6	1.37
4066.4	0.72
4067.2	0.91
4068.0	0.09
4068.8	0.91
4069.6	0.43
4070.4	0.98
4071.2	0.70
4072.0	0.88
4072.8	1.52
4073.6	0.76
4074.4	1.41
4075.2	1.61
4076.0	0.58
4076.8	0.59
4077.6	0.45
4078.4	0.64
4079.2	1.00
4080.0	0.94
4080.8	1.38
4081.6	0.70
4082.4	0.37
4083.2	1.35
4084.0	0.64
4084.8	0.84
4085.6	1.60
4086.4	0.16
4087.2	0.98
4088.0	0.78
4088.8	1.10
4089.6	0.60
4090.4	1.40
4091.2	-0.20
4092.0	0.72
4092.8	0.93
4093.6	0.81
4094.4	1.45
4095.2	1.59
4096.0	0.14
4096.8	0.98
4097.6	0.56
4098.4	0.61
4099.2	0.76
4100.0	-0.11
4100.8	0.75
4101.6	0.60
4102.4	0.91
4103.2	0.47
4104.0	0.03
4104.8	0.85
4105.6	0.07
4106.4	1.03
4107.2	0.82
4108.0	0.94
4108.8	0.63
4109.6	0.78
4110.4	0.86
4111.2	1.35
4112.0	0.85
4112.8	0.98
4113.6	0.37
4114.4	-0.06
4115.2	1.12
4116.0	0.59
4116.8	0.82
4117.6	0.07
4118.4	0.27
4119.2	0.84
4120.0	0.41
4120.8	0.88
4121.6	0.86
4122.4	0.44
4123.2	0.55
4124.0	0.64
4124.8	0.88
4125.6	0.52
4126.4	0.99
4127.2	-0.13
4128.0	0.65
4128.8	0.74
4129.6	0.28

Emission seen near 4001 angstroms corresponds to Lyman alpha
